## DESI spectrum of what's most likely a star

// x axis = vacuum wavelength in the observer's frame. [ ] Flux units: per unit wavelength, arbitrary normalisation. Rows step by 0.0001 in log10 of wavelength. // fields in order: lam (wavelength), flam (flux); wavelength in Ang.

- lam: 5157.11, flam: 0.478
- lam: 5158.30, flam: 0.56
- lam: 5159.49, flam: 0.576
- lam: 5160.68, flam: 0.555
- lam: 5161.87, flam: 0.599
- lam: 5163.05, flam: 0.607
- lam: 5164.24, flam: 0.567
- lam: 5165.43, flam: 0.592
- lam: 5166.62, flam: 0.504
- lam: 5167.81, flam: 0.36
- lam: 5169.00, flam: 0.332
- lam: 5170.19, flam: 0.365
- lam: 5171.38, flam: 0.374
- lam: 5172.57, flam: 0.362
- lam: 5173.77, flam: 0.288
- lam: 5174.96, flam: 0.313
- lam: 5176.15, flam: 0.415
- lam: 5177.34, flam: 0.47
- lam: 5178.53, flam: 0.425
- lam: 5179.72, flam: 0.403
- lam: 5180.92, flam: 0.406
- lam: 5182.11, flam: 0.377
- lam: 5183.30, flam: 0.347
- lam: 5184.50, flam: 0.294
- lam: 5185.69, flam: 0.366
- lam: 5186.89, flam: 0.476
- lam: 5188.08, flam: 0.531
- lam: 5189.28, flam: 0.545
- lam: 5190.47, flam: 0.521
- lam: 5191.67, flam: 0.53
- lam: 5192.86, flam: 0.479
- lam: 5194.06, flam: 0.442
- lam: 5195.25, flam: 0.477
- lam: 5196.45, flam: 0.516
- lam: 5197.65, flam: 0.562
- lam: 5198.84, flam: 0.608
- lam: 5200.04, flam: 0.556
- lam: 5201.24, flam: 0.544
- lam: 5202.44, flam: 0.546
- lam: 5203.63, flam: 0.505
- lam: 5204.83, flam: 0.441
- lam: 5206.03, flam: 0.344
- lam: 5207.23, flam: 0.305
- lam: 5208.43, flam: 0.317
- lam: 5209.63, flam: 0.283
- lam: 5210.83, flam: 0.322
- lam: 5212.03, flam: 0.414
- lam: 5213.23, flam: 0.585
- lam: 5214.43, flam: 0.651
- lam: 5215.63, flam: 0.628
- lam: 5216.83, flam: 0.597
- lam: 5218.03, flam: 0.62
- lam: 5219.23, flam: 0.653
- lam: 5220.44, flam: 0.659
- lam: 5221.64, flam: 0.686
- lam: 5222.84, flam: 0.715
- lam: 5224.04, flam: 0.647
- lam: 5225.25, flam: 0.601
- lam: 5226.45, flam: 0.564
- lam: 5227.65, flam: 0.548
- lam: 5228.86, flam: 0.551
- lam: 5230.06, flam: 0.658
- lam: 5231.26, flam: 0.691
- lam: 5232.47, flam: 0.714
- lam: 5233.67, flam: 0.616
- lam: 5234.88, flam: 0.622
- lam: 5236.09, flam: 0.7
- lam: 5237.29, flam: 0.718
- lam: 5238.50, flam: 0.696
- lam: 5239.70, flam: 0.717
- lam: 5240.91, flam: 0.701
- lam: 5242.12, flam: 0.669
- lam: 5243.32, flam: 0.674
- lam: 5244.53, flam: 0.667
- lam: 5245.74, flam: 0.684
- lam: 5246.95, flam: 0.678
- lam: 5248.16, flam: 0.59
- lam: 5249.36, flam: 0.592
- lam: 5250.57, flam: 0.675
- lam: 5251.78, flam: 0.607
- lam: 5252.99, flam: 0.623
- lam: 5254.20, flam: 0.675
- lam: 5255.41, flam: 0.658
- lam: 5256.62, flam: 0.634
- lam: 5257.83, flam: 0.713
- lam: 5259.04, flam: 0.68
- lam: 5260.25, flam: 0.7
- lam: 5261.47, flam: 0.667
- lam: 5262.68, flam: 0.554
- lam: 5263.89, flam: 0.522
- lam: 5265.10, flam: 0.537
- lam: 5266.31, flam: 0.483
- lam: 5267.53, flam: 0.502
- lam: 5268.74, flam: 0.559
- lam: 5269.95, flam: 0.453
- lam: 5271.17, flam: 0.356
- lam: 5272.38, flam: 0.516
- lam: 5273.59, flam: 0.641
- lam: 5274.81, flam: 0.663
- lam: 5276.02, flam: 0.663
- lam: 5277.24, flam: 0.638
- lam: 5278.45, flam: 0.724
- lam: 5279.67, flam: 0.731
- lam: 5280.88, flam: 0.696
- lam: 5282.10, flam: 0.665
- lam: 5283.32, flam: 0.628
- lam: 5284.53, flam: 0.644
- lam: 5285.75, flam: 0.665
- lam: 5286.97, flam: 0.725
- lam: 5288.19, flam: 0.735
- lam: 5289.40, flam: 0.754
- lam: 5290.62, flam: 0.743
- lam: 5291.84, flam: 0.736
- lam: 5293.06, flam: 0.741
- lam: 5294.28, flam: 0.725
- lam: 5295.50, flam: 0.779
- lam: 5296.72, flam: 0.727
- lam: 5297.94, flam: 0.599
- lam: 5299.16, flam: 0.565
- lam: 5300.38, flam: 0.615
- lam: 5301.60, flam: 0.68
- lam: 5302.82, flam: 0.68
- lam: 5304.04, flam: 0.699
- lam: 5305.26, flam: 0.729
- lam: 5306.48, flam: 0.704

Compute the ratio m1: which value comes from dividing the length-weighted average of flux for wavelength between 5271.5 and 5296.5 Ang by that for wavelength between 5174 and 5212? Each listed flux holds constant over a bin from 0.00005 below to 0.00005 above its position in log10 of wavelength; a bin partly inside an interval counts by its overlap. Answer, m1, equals 1.57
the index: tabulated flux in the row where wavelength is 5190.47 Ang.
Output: 0.521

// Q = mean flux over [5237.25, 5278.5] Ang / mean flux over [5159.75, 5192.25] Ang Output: 1.40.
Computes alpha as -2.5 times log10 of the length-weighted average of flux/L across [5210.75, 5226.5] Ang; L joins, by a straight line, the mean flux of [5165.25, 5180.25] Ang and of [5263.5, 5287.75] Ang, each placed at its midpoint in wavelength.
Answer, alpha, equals -0.24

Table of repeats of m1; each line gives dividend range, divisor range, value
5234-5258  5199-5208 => 1.42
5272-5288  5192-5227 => 1.26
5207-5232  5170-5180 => 1.48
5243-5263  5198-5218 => 1.35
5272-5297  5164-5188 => 1.72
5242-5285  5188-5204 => 1.18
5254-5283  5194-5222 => 1.19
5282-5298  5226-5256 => 1.09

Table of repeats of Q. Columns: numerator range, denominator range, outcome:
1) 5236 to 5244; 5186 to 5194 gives 1.38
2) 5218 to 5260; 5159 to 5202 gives 1.41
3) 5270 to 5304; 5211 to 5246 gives 1.04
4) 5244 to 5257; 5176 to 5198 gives 1.43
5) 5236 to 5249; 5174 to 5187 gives 1.77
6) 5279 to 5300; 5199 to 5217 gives 1.48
